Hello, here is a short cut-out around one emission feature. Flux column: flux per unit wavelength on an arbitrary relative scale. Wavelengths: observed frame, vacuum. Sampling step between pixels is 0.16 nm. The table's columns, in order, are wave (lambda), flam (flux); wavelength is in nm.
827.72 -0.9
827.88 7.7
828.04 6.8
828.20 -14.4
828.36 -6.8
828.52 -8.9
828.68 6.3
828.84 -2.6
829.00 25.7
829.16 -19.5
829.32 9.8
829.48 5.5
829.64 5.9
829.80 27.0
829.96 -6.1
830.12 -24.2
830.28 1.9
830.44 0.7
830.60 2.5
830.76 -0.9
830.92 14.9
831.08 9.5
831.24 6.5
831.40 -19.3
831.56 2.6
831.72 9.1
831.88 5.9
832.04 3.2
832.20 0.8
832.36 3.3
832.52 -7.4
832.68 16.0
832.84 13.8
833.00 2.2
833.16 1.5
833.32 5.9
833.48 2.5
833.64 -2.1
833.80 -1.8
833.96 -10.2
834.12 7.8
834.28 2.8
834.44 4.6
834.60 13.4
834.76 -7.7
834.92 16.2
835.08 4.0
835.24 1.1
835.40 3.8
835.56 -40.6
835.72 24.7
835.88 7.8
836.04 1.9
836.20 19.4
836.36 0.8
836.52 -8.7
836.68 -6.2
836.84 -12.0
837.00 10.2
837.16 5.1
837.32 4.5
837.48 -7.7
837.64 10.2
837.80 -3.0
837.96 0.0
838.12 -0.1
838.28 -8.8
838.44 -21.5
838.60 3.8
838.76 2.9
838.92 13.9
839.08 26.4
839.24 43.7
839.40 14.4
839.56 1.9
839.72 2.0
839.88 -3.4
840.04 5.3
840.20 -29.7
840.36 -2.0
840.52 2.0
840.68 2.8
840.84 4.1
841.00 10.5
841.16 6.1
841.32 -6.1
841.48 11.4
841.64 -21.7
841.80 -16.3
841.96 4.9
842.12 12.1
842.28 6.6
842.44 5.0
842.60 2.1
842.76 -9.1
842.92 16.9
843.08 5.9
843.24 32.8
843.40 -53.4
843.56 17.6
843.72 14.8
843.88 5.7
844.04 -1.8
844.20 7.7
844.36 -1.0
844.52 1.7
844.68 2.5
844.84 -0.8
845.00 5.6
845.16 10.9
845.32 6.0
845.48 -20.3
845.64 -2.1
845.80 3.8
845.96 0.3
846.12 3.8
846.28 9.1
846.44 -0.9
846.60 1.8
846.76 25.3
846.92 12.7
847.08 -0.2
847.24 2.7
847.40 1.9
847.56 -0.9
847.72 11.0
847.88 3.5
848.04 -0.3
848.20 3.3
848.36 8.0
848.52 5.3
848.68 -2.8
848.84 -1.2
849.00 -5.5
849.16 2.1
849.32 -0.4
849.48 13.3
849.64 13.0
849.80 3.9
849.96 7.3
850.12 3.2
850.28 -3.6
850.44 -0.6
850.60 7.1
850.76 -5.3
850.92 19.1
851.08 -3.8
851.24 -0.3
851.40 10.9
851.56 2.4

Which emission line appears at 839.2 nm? H-gamma 4340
